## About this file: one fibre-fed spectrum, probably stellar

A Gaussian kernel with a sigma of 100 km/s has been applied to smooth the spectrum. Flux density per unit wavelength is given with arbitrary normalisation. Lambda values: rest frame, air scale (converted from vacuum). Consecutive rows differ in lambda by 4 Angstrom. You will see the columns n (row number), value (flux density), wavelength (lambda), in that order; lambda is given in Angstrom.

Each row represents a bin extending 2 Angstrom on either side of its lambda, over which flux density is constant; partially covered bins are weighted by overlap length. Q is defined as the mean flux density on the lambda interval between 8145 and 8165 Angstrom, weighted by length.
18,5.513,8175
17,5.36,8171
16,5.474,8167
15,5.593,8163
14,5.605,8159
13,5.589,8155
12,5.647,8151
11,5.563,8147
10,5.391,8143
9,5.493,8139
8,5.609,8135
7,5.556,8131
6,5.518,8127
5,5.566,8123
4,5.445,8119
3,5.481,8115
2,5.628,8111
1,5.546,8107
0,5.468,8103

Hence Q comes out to 5.6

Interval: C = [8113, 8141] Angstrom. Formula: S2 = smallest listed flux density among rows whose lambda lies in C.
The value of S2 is 5.445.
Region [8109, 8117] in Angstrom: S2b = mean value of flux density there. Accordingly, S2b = 5.55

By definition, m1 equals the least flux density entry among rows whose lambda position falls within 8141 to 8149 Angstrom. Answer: 5.391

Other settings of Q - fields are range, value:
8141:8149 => 5.48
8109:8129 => 5.53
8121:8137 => 5.56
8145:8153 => 5.61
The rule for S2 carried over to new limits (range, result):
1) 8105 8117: 5.481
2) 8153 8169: 5.474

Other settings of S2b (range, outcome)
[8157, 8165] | 5.6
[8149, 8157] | 5.62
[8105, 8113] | 5.59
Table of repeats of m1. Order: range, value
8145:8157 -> 5.563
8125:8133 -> 5.518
